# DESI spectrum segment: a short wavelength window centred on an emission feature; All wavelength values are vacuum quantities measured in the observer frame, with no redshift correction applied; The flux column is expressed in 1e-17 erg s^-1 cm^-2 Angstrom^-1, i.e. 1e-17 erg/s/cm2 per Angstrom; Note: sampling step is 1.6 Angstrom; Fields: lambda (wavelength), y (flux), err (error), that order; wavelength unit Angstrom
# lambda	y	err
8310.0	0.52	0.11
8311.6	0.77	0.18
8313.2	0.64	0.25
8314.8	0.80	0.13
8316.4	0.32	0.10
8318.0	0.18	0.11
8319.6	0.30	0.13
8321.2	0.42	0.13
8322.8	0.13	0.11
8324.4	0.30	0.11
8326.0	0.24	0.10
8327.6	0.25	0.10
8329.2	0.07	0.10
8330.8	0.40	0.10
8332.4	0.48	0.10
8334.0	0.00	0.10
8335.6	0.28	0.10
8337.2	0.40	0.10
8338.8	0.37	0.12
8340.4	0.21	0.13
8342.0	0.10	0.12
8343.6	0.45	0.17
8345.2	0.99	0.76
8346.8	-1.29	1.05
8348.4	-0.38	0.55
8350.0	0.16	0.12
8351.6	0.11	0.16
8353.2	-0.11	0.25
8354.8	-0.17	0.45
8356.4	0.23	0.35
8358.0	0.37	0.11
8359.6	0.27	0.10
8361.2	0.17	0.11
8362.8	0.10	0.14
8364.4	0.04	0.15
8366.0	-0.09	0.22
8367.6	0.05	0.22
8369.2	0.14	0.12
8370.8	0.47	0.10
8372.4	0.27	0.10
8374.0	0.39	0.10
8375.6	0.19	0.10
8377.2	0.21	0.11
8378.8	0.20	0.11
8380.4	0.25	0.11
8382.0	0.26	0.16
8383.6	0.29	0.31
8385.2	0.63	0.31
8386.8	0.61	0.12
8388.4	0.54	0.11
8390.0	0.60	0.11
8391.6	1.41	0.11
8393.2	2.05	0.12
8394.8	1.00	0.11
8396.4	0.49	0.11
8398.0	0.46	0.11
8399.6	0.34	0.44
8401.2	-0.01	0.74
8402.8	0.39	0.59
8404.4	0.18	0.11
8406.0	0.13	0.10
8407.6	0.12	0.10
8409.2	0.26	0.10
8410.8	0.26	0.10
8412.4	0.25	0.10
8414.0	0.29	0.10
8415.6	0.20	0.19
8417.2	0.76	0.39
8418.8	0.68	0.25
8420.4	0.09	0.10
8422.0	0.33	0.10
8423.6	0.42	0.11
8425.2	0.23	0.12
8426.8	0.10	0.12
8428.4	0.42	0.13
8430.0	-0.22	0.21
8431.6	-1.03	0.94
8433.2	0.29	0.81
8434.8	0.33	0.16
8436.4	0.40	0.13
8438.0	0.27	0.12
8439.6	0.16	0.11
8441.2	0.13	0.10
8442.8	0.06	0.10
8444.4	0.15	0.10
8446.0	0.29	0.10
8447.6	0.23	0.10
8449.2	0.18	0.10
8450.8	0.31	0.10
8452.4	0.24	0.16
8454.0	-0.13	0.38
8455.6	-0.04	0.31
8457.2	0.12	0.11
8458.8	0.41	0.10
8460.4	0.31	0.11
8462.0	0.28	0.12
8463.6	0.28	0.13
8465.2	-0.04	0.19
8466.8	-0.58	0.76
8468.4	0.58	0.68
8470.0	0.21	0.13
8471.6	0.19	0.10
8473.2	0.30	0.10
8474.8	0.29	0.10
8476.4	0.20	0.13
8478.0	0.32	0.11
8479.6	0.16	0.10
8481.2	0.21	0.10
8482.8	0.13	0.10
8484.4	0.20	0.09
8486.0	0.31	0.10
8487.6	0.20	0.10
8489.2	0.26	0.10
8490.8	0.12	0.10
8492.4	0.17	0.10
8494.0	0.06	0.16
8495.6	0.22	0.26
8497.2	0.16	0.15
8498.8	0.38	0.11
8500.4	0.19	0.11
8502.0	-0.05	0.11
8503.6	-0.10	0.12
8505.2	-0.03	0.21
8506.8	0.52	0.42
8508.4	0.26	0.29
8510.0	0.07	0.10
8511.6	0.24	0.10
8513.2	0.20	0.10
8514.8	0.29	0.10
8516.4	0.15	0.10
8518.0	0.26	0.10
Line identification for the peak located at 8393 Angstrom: [O III] 5007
